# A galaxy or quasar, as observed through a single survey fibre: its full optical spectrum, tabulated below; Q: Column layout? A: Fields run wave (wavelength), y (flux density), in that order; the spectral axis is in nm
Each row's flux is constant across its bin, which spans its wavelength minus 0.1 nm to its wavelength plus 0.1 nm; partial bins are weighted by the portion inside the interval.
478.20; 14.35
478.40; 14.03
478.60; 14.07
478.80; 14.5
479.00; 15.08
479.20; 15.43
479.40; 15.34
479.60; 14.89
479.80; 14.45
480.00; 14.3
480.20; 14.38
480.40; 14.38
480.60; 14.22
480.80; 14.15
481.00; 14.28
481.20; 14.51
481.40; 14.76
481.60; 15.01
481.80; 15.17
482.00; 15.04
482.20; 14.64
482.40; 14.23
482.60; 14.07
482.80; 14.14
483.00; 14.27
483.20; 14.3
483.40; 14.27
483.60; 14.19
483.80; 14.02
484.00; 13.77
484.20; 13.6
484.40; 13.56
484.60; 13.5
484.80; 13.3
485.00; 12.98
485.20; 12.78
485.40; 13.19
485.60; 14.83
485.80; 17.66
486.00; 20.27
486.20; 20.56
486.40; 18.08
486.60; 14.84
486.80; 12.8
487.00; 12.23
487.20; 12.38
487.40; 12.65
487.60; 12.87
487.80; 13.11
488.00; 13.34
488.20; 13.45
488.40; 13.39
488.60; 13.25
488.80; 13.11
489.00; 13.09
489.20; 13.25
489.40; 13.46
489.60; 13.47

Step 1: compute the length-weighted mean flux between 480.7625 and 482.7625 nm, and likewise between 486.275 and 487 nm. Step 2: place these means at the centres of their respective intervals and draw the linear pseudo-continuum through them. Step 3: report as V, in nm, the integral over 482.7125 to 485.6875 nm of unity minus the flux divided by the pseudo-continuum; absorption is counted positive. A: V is 0.205 nm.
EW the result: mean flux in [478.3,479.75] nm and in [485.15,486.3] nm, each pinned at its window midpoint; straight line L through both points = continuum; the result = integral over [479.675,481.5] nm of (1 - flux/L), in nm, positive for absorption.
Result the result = 0.10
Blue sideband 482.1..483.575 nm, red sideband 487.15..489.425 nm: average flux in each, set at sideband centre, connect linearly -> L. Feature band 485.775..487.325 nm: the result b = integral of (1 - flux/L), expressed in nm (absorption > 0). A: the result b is -0.28 nm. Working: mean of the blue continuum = 14.3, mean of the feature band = 16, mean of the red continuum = 13.1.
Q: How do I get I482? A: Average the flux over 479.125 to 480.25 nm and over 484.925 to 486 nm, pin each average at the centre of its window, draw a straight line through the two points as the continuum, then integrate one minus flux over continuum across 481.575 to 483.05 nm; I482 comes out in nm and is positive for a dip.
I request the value 0.03 nm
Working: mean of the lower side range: 14.8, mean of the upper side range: 14.9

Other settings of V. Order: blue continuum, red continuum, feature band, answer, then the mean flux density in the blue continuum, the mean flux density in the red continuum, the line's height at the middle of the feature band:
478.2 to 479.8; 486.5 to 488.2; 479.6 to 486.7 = -0.448 nm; 14.7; 13.1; 13.9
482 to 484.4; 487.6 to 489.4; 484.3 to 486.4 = -0.249 nm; 14.2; 13.2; 13.8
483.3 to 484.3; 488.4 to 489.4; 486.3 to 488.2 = -0.016 nm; 14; 13.2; 13.5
